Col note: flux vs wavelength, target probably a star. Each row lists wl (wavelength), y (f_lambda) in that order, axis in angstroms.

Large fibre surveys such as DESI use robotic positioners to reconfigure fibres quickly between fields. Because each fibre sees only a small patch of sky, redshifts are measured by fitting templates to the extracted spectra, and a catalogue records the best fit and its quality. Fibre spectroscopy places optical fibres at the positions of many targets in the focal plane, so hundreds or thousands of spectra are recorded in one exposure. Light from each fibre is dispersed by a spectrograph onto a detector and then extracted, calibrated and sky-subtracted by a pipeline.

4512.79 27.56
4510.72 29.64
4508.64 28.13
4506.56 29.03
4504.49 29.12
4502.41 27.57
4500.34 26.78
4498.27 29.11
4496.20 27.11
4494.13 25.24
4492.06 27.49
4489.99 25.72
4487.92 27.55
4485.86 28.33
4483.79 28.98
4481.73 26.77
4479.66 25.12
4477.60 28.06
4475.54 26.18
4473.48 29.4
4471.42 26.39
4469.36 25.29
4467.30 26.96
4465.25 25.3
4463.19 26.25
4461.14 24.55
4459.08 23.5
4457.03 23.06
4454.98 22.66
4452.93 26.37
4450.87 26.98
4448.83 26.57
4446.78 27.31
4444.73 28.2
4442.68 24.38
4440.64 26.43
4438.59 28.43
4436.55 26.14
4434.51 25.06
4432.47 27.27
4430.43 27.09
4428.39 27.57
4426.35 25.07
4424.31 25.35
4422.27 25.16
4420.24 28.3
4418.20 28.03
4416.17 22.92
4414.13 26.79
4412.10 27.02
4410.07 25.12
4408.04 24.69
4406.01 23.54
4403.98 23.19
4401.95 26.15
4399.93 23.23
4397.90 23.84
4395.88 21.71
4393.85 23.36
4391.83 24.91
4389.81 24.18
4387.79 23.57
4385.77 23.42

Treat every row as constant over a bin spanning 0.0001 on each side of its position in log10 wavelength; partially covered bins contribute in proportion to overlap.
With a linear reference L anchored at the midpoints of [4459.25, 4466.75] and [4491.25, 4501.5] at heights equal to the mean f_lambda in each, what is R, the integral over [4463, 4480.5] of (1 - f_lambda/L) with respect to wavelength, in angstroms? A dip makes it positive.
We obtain -0.6 angstroms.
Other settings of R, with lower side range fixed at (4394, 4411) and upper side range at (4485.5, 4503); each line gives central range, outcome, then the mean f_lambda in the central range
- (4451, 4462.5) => 0.7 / 24.3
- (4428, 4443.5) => -0.9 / 26.5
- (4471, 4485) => -0.4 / 27.3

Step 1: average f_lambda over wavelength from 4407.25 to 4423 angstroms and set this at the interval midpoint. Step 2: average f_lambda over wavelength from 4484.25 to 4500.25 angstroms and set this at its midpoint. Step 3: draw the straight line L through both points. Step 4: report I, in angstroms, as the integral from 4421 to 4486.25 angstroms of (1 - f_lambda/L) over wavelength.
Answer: 0.99 angstroms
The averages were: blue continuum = 26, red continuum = 27.3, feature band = 26.2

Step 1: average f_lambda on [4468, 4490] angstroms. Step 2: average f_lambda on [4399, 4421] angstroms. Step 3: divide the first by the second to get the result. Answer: 1.07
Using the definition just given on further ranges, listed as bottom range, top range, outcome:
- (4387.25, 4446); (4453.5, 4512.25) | 1.05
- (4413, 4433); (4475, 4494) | 1.03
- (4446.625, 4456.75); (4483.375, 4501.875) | 1.07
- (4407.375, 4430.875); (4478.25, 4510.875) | 1.06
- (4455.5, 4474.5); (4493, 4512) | 1.09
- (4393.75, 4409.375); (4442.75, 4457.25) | 1.09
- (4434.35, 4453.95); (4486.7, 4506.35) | 1.03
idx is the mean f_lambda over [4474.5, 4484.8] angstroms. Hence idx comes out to 27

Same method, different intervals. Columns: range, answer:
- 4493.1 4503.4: 27.2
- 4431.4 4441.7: 26.7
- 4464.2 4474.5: 26.7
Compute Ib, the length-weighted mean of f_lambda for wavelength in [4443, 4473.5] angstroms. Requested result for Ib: 25.8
